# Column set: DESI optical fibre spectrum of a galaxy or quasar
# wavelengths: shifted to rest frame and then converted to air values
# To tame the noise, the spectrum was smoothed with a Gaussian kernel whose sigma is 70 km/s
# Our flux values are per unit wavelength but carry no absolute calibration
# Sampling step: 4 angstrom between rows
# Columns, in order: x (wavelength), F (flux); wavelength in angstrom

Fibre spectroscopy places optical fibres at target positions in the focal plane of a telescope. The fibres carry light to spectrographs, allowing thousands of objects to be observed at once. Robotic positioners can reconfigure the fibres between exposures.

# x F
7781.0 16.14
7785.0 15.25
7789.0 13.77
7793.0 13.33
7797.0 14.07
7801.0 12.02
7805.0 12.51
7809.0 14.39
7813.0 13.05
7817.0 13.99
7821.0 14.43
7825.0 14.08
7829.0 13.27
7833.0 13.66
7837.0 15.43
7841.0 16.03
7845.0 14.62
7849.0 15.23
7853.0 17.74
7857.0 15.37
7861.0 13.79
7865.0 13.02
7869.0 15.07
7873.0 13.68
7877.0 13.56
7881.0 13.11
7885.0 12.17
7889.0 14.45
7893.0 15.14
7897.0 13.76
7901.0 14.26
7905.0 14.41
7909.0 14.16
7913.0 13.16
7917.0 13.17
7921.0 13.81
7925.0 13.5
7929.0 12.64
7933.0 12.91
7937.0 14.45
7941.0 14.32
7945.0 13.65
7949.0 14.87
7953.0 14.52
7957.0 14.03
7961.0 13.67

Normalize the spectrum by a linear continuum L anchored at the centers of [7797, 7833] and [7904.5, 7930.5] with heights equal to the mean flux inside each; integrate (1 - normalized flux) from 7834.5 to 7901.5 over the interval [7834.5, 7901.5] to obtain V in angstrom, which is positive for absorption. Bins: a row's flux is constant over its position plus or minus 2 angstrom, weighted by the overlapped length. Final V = -4.86 angstrom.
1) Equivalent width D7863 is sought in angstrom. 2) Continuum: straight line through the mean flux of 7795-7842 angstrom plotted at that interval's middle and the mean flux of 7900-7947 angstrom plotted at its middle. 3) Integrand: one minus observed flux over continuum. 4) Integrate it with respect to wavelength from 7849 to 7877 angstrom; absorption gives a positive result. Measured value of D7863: -1.9 angstrom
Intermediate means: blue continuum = 13.9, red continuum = 13.7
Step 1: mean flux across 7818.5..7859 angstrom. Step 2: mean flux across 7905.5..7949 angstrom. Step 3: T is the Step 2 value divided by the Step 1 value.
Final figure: 0.91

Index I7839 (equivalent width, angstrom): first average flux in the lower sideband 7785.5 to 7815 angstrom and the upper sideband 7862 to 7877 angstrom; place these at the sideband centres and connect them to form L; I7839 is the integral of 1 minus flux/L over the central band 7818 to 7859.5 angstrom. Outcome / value -3.90 angstrom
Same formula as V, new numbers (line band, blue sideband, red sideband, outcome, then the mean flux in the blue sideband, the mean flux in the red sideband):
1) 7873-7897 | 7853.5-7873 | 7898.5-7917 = 0.9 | 14.5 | 13.9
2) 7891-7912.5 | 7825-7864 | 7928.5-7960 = 0.2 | 14.9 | 14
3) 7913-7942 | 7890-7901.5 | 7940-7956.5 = 1.7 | 14.4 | 14.3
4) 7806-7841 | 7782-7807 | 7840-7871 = 0.5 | 13.6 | 15.1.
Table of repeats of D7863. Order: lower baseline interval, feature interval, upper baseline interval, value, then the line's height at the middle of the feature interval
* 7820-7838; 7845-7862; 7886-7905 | -1.6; 14.2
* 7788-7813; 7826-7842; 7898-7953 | -1.2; 13.4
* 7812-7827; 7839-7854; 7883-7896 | -2.0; 13.9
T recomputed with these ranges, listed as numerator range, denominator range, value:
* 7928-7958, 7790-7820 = 1.04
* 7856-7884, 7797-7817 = 1.05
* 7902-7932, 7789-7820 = 1.01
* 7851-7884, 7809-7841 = 1.01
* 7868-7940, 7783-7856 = 0.96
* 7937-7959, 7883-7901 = 1.03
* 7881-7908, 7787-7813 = 1.05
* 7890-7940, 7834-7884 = 0.94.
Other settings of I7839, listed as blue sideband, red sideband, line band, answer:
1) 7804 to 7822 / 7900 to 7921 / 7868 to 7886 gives 0.3 angstrom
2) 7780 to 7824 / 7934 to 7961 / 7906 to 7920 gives 0.5 angstrom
